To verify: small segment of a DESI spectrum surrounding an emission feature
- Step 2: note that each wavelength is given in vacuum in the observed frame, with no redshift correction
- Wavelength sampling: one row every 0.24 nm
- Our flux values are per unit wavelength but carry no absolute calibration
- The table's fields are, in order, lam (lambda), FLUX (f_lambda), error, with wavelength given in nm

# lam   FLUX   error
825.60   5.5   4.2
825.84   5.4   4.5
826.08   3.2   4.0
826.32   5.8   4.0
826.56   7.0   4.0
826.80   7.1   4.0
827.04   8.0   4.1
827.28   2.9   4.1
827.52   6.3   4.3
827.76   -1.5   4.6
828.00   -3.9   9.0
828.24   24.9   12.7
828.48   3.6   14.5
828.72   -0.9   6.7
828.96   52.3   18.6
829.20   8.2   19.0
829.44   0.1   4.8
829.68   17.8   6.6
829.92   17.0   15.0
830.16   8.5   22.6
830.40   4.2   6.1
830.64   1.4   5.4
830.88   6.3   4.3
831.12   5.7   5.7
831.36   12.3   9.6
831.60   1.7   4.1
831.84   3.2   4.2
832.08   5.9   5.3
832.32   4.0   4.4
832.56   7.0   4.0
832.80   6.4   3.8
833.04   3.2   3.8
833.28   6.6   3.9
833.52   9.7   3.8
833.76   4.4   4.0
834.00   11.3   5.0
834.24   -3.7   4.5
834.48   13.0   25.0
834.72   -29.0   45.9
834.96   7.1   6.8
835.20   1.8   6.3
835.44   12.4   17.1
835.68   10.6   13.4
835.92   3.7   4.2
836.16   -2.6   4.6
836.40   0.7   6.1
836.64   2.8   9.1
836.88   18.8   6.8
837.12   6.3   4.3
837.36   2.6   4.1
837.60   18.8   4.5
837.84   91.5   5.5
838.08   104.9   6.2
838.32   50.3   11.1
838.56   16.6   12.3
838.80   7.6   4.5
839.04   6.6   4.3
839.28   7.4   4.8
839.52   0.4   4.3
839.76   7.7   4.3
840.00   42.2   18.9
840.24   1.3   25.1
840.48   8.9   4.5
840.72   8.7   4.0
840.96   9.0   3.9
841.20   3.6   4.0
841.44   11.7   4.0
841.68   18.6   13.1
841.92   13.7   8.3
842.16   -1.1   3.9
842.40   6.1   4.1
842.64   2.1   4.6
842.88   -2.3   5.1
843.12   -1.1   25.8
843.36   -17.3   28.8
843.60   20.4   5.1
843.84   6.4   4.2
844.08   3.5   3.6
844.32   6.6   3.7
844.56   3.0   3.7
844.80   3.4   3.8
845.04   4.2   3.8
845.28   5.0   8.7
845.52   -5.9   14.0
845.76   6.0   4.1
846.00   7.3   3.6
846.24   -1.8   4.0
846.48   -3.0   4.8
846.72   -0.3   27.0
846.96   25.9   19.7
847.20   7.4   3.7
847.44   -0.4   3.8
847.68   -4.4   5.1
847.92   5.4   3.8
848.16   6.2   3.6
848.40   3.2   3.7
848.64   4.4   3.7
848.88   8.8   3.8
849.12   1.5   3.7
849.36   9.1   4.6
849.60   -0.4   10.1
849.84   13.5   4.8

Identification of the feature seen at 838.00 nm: Hbeta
